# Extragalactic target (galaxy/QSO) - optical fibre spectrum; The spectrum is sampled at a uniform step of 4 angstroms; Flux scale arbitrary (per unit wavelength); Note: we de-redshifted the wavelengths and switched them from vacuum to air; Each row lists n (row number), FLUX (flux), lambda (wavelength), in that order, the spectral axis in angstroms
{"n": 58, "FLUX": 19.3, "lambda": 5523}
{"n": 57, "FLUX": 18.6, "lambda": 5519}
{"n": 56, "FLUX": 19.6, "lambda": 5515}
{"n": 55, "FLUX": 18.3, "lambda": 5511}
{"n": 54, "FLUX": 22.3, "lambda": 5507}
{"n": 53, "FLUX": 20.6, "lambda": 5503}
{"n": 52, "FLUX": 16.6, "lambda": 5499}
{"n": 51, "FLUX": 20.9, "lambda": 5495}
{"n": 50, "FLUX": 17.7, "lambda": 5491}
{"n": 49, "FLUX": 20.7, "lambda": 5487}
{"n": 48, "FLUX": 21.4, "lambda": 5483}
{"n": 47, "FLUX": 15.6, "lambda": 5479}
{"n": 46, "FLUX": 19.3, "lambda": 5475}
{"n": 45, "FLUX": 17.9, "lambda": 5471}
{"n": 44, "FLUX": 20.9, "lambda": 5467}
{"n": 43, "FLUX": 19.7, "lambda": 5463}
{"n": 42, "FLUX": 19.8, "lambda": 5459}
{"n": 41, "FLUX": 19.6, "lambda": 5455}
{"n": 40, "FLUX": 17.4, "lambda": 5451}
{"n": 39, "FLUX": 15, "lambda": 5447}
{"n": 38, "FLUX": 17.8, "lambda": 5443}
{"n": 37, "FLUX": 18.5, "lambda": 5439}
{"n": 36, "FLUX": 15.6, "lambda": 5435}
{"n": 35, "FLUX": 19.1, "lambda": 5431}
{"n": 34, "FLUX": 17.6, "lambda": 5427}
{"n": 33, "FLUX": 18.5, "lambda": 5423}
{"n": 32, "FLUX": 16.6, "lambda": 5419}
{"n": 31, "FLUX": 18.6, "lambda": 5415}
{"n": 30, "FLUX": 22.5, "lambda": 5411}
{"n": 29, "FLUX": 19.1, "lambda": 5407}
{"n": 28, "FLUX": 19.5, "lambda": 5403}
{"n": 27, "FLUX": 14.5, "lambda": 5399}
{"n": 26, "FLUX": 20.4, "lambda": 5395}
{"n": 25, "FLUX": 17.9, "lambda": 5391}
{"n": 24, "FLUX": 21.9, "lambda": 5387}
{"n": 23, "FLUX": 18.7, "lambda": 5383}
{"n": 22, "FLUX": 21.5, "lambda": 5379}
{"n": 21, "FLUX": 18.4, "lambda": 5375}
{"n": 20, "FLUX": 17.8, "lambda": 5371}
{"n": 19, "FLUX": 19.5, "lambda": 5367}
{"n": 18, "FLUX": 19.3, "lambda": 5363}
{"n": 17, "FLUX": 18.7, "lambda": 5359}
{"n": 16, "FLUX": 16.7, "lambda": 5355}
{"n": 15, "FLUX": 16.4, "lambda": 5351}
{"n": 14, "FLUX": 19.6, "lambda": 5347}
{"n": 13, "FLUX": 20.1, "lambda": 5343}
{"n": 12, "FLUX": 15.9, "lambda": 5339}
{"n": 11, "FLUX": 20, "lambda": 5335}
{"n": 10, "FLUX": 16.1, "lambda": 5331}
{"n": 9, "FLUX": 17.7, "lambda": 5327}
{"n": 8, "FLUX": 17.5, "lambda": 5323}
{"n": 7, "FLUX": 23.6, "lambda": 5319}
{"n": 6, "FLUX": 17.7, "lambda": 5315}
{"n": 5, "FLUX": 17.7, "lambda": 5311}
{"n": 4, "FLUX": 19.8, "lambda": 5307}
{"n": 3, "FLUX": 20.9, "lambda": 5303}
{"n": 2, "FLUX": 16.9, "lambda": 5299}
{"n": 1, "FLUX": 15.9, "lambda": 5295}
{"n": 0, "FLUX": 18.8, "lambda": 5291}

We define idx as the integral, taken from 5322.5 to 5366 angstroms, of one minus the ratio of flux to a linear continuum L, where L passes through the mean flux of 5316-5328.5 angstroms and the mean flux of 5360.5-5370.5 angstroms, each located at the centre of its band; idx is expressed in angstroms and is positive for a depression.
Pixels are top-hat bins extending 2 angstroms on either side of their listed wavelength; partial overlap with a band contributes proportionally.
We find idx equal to 2.9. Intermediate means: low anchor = 19.5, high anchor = 19.1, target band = 18.1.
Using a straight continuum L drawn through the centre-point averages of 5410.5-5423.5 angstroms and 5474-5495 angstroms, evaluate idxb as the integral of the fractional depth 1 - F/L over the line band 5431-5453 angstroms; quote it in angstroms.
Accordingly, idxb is 2.1 angstroms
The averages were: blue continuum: 18.7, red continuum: 19.1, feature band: 17.1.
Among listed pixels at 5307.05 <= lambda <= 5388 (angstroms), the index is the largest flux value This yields 23.6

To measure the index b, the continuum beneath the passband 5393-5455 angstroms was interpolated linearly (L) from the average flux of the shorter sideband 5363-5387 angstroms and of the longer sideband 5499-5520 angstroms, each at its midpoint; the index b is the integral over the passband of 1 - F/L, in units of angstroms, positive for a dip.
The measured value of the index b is 4.4 angstroms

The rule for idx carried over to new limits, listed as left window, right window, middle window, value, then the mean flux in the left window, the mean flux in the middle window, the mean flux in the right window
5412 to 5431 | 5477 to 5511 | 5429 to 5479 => 1.27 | 18.2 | 18.3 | 19.4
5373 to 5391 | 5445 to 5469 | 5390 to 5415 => 0.72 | 19.9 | 19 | 18.7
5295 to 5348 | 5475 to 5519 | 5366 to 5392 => -0.82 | 18.6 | 19.4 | 19.3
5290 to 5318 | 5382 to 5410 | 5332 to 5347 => 0.01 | 18.4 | 18.6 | 19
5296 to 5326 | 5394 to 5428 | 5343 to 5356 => 0.56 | 19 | 18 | 18.6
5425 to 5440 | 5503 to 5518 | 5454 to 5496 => -0.95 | 17.6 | 19.4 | 20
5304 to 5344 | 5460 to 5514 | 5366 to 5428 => 0.06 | 18.6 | 19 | 19.4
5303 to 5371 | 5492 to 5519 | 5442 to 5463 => 1.26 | 18.6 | 18.1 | 19.6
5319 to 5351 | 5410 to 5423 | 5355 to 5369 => -0.21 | 18.4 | 18.8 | 18.9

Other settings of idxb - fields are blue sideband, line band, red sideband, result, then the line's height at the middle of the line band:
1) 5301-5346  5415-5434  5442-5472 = 0.74 angstroms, 18.6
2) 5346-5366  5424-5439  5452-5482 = 0.86 angstroms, 18.7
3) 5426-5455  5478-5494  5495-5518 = -0.23 angstroms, 18.9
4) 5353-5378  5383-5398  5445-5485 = -0.77 angstroms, 18.6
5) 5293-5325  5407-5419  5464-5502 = -0.45 angstroms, 18.9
